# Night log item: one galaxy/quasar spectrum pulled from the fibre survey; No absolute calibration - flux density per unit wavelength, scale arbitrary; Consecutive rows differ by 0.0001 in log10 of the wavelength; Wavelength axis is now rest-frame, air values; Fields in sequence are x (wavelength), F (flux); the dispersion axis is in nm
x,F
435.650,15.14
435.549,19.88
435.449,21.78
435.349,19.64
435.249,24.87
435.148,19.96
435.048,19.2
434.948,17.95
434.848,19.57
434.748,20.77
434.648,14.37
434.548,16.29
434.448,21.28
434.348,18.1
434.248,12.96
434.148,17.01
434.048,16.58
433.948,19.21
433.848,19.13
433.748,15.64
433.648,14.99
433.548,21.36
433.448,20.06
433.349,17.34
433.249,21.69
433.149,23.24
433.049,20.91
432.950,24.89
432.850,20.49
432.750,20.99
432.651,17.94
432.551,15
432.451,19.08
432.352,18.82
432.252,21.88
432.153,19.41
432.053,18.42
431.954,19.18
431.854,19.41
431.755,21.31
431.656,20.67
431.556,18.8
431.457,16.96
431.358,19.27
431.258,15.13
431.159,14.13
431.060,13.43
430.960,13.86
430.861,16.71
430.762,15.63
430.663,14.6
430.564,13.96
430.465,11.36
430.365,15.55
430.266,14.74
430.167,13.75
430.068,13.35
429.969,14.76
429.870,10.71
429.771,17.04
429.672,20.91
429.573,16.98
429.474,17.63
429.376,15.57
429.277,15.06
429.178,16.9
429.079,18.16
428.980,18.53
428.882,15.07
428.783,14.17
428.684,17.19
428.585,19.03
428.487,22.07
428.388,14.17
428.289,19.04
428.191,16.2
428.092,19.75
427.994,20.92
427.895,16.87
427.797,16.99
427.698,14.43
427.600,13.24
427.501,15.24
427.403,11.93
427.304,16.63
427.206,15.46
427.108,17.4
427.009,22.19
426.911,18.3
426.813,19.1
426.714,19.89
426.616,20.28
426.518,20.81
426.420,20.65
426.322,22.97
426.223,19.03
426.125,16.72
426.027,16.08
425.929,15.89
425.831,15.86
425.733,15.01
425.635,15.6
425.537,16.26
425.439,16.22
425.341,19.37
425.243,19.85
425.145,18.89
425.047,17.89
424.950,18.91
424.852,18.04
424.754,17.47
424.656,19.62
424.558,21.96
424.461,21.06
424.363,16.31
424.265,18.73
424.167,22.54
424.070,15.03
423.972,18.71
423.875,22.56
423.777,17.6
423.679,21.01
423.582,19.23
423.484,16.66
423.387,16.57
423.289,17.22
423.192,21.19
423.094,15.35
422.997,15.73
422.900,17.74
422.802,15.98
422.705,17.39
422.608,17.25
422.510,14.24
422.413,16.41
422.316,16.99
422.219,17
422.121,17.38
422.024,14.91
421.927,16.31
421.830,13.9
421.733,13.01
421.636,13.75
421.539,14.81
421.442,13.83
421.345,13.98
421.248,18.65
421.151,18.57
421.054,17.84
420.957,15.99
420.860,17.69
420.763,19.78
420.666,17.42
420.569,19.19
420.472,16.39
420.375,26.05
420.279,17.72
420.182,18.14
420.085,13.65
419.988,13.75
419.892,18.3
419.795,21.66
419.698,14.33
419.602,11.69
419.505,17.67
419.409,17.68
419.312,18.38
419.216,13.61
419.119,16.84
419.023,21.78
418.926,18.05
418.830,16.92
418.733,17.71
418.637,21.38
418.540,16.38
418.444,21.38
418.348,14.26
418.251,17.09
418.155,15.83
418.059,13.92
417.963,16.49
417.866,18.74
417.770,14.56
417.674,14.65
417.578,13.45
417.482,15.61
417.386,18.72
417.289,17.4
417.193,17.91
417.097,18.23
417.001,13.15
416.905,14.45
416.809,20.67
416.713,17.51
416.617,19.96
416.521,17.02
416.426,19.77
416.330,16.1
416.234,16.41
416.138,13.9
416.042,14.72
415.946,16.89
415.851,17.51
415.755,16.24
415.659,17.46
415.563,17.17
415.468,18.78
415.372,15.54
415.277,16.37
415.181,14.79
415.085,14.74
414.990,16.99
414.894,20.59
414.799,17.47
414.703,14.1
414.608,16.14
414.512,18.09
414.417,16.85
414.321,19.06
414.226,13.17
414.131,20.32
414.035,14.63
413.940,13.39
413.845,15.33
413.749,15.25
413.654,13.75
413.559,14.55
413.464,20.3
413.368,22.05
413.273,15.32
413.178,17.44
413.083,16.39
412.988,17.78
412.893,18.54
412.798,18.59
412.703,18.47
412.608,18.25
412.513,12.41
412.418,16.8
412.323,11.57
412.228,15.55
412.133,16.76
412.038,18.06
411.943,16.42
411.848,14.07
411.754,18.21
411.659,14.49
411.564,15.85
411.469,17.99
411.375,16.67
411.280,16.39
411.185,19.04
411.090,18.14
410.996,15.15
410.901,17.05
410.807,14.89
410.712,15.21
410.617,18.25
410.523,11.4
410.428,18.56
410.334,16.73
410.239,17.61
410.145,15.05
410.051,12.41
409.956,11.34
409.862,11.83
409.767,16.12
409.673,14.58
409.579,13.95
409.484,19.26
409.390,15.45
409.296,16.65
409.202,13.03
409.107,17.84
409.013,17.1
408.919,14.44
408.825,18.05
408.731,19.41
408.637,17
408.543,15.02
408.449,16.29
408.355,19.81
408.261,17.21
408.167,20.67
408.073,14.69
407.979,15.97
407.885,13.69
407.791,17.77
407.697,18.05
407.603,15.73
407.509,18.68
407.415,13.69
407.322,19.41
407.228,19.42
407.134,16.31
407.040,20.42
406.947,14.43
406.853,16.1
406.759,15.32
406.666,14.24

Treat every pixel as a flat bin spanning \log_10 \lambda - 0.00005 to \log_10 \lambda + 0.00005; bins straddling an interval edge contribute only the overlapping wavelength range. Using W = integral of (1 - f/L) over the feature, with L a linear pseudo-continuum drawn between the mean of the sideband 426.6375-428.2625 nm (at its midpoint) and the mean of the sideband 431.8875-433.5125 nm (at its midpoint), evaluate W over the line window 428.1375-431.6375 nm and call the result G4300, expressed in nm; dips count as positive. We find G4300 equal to 0.46 nm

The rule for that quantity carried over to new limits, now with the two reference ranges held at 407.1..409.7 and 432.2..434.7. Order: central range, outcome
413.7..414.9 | 0.063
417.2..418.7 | 0.071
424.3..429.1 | 0.110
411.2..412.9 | 0.067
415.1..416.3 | 0.075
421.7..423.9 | 0.114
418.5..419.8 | 0.024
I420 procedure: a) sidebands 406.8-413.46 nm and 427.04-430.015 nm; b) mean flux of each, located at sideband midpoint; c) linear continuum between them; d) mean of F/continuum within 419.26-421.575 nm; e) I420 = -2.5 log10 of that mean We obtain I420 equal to -0.04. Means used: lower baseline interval 16.5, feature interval 17.2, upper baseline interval 16.6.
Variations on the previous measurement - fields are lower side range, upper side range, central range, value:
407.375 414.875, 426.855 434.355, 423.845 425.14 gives -0.13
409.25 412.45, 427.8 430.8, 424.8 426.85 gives -0.13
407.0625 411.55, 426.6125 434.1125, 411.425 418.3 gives 0.01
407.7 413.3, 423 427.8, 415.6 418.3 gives 0.03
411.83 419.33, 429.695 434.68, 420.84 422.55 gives 0.08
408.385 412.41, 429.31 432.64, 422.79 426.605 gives -0.12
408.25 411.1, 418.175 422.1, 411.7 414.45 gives -0.02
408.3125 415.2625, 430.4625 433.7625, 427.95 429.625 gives 0.03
